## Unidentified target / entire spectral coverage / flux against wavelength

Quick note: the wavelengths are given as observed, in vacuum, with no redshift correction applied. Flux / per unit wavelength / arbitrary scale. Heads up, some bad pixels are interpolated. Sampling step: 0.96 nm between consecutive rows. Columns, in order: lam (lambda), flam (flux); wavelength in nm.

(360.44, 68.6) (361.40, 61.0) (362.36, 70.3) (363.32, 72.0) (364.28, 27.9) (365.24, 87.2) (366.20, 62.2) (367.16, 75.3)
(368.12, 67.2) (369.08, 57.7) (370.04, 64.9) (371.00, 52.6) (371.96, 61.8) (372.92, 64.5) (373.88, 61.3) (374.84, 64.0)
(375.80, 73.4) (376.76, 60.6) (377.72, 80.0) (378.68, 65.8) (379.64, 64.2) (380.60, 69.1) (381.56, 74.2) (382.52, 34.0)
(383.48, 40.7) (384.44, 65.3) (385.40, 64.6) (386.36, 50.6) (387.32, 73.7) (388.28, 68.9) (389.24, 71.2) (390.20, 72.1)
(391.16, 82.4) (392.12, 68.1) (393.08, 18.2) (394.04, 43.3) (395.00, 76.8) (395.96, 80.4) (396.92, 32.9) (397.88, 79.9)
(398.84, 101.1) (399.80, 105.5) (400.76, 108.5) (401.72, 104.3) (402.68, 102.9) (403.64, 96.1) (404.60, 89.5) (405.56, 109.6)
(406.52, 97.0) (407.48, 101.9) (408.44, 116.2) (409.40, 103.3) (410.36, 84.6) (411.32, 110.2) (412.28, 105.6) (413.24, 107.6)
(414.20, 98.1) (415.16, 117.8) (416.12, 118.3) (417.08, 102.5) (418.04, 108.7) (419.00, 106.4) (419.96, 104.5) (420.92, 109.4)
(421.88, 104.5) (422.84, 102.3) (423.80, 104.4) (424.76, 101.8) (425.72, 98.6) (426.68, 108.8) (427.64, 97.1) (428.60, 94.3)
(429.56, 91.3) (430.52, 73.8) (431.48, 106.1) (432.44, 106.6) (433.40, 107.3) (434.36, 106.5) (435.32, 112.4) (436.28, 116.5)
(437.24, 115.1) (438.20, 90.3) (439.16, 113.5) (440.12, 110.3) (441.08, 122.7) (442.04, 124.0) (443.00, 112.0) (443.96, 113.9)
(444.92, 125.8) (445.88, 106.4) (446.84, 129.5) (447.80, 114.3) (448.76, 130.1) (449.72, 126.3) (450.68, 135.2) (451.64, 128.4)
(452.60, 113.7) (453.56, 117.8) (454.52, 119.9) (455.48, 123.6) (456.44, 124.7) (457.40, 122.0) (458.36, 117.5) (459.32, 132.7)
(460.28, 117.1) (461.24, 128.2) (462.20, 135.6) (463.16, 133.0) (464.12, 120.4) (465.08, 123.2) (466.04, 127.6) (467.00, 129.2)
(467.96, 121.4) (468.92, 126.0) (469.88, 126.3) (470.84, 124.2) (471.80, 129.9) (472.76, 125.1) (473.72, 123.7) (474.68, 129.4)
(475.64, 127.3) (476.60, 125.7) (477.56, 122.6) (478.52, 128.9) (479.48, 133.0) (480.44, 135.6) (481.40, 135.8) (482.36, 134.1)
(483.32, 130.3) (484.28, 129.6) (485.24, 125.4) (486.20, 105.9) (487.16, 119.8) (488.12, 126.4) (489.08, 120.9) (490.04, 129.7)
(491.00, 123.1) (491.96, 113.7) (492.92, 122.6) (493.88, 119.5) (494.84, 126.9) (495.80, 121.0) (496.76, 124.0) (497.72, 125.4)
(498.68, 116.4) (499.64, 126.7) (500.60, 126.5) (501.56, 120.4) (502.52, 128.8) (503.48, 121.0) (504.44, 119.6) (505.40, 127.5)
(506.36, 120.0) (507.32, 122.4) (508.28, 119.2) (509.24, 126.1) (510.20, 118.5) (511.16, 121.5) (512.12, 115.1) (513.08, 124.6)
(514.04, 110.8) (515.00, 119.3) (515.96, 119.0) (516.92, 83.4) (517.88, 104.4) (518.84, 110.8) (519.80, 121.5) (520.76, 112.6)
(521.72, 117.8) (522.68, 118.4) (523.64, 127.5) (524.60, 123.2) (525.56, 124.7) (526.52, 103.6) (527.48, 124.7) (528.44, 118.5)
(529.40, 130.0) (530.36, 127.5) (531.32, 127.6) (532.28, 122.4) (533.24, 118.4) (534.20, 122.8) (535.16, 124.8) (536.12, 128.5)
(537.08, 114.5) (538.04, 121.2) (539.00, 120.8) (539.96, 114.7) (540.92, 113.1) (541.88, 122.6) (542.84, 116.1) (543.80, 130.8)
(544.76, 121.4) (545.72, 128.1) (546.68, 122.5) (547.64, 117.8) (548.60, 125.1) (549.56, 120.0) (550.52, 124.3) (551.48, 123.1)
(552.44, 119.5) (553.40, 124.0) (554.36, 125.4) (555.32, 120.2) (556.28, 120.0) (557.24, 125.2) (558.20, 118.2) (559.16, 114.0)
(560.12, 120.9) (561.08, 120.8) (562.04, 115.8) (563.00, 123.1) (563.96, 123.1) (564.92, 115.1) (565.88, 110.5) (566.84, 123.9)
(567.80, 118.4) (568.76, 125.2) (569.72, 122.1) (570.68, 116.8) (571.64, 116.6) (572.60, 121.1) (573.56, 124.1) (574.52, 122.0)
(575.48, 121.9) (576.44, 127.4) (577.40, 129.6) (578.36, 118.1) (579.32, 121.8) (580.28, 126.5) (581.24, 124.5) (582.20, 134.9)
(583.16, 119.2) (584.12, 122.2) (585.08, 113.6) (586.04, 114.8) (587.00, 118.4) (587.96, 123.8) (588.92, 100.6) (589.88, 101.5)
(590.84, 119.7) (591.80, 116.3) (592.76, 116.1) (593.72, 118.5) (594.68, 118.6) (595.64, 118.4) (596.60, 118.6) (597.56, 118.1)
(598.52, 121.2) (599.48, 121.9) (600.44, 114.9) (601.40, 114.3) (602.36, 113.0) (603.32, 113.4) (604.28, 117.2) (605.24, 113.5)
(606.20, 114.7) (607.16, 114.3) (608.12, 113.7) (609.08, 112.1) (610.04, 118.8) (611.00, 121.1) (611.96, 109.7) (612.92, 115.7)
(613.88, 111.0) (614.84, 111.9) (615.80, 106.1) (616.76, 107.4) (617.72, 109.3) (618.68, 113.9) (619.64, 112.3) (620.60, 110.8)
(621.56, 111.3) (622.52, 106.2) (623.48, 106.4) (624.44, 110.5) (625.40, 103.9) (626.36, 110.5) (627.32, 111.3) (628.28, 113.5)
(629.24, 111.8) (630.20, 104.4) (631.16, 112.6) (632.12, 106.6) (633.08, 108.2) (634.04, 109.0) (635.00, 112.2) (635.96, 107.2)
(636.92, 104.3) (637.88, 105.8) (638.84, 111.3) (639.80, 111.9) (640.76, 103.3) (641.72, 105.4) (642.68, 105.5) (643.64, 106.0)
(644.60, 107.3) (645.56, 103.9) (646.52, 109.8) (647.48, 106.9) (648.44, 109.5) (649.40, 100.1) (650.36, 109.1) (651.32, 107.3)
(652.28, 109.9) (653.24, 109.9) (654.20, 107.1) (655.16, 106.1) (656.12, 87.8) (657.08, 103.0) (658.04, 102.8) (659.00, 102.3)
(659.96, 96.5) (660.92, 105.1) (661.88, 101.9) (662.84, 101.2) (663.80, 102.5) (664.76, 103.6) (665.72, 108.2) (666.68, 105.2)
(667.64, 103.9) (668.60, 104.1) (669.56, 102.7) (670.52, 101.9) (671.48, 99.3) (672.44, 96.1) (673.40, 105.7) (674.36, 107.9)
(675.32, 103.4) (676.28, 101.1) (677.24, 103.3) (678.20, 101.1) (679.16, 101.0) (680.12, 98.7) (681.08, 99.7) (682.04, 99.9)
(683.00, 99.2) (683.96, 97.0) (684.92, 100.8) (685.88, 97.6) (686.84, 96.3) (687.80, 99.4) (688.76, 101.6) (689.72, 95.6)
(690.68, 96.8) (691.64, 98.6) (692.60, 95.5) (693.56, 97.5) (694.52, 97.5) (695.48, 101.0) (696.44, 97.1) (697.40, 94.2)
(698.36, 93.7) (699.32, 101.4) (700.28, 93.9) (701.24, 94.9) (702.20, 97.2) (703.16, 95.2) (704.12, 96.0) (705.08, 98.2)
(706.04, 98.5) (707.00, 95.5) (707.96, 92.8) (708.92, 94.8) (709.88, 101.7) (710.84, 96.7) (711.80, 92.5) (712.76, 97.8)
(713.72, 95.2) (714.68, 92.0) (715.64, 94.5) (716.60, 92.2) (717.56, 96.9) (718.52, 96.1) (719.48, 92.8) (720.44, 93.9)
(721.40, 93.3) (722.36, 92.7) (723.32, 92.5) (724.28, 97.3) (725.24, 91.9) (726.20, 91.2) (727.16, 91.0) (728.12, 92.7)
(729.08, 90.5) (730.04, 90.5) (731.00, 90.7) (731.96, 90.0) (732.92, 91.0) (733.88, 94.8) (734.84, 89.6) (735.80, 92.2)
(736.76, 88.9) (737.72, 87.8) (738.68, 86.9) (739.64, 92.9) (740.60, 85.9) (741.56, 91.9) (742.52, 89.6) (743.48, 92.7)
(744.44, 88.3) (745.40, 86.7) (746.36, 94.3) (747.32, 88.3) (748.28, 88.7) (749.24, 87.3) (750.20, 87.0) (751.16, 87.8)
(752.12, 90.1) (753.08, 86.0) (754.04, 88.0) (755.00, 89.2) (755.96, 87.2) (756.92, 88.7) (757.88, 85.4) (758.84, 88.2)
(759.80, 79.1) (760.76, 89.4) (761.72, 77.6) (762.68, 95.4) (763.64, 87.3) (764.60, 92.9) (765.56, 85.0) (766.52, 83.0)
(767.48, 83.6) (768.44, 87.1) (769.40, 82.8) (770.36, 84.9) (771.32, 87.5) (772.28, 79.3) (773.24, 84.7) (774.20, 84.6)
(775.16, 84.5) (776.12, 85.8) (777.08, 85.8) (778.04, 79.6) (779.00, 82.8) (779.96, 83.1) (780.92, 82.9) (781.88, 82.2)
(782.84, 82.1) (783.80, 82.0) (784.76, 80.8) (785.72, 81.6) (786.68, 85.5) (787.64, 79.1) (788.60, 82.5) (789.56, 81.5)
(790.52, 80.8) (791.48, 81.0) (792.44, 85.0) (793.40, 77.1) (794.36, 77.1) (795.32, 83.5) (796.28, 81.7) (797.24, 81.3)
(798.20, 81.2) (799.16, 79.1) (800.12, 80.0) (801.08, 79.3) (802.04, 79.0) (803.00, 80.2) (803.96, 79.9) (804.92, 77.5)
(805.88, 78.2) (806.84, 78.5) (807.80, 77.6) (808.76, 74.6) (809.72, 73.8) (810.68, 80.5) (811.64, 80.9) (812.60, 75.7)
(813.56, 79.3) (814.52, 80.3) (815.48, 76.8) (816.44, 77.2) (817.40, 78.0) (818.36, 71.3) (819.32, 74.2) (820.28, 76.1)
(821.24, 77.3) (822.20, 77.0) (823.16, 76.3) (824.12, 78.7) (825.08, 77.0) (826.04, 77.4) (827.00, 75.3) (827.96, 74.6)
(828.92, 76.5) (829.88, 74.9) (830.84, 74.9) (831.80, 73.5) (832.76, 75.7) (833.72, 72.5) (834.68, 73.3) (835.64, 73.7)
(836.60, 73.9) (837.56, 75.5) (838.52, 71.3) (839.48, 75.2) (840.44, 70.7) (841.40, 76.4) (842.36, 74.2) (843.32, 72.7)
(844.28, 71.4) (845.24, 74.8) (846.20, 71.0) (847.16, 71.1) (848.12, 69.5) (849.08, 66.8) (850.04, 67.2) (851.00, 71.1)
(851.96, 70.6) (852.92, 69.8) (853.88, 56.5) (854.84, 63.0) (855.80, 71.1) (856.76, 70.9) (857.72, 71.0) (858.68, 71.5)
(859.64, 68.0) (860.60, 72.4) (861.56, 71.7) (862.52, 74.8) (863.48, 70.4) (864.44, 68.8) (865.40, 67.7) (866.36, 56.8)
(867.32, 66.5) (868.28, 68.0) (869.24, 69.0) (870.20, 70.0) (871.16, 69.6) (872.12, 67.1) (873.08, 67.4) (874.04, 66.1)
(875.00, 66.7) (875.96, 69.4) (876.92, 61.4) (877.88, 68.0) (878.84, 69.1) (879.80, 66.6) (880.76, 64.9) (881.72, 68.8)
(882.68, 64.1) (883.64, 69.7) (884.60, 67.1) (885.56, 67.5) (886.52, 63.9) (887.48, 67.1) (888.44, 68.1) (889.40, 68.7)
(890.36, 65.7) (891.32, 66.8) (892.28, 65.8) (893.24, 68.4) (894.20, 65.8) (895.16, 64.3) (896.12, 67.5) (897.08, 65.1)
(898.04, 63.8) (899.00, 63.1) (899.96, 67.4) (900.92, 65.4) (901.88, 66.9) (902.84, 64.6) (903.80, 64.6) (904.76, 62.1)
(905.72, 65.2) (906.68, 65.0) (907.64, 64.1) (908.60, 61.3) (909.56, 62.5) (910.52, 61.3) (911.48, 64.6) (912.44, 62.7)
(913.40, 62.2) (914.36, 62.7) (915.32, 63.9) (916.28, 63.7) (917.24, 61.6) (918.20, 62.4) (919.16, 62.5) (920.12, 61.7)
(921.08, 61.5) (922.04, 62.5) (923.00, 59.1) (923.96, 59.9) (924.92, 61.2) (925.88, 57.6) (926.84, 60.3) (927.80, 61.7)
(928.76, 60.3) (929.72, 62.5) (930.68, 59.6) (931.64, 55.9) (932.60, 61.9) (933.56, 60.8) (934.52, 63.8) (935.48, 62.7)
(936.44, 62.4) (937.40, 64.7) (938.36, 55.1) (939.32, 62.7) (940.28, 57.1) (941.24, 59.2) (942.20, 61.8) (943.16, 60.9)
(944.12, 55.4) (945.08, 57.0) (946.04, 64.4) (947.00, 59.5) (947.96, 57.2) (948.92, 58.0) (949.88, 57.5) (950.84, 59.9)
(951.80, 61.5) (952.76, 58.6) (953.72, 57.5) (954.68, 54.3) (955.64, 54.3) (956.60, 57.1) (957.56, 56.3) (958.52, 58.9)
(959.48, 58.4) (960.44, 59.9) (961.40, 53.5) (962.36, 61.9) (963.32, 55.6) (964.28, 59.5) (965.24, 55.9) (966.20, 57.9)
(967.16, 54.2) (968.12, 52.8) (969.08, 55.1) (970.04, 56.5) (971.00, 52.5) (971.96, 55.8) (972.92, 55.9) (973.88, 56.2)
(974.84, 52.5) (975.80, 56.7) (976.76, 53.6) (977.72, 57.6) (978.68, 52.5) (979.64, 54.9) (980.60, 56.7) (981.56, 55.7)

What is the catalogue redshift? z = 0.00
